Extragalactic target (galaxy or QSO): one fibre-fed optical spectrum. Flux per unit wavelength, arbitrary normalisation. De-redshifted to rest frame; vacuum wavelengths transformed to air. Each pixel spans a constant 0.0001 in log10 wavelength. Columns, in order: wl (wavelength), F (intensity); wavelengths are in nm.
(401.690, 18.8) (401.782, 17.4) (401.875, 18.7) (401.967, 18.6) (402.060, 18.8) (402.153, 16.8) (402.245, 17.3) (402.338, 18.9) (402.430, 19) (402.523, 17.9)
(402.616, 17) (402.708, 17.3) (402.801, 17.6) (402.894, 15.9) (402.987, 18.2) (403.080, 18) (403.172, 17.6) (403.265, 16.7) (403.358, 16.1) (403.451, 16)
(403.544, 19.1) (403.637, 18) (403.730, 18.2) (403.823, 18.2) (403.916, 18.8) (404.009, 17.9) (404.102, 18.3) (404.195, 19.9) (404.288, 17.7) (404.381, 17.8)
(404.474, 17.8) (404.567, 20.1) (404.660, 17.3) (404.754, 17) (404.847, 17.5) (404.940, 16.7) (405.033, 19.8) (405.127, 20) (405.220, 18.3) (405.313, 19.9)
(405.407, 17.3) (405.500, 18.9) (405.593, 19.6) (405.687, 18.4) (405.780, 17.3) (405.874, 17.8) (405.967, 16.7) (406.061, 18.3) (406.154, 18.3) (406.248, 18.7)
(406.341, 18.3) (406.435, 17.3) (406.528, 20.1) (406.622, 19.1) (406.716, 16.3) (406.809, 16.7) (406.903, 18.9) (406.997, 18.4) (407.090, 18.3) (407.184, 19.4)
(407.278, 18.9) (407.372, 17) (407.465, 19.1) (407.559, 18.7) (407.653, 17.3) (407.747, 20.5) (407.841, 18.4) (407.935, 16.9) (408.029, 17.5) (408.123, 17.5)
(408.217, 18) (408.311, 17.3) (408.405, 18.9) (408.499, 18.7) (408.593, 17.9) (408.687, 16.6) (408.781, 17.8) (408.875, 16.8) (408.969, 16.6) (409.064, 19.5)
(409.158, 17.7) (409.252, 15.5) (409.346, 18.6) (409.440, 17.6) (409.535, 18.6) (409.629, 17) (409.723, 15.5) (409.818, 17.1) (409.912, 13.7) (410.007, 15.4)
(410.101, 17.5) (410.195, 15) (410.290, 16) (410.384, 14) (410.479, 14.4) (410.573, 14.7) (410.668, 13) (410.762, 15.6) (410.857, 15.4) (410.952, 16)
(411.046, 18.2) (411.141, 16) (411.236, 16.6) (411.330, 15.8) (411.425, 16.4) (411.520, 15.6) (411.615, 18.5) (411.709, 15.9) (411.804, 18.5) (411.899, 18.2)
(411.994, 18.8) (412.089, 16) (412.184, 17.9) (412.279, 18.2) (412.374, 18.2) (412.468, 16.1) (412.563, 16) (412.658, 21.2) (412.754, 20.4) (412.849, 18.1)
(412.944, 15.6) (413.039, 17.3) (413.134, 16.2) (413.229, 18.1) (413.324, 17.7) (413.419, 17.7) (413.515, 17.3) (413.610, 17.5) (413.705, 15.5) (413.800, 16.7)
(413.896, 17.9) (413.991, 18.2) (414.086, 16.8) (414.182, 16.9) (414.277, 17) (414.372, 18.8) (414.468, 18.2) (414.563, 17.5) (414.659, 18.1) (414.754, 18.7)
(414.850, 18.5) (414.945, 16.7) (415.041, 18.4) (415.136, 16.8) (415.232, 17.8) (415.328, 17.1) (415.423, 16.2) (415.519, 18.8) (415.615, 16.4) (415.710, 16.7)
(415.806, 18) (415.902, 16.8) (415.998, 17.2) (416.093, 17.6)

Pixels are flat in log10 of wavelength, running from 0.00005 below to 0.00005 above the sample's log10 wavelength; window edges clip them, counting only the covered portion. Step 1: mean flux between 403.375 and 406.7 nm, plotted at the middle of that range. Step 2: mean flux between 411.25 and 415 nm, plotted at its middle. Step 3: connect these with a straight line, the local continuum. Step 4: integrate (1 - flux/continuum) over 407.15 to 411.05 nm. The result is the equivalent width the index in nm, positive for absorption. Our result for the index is 0.19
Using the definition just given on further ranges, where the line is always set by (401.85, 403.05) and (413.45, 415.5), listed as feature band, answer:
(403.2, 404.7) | -0.02 nm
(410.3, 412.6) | 0.15 nm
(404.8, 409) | -0.11 nm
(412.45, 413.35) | -0.01 nm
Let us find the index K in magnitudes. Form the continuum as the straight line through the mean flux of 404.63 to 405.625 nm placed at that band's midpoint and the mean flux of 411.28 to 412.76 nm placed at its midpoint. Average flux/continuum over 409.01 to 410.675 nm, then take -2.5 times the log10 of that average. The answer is 0.101 mag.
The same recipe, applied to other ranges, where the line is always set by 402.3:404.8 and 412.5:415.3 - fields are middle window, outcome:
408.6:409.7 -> 0.017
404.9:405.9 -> -0.045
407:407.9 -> -0.049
